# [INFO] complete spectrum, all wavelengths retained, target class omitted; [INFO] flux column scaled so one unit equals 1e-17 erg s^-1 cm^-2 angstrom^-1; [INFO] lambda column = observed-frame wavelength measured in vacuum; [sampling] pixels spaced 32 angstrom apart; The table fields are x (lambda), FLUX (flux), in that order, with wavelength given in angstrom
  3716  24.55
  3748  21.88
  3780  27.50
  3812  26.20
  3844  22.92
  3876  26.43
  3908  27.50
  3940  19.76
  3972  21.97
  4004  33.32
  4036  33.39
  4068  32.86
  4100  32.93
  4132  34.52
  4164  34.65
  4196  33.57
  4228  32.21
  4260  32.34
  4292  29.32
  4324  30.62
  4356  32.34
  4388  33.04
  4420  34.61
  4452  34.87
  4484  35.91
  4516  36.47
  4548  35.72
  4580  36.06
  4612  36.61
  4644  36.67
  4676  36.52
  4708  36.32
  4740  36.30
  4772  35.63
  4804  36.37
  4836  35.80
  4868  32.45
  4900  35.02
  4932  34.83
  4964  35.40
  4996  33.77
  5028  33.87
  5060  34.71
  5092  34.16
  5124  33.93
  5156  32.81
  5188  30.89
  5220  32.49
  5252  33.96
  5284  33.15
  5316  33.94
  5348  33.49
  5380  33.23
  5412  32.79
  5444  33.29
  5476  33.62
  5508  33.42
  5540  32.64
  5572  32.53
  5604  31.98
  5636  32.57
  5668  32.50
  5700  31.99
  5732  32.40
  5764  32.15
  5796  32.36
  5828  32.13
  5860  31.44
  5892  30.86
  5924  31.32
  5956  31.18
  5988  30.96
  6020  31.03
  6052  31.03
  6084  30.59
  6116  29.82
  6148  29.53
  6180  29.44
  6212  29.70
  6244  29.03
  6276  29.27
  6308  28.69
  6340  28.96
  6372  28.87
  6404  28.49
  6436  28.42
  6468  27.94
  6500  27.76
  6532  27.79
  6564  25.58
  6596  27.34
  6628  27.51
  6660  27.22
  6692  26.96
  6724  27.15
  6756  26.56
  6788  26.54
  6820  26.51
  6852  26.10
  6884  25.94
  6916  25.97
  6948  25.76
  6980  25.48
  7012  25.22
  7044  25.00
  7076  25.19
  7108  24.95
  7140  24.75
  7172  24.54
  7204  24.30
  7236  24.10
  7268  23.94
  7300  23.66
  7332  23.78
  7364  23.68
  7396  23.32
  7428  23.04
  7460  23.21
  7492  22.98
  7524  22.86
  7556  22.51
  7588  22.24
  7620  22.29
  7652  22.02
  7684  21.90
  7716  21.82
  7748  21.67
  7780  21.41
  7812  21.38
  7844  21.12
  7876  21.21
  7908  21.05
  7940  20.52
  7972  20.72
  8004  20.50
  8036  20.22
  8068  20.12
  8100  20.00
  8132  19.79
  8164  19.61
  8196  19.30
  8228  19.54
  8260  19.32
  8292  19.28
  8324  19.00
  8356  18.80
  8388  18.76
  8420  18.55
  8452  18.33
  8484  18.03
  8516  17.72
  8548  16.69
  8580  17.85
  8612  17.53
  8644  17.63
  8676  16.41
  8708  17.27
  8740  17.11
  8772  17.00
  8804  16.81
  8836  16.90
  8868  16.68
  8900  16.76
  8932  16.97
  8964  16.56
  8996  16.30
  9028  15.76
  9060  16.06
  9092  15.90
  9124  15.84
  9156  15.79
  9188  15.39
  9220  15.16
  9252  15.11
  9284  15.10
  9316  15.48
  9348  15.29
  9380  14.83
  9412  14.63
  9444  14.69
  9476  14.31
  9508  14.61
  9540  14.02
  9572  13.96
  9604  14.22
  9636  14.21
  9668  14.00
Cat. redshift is 0.000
